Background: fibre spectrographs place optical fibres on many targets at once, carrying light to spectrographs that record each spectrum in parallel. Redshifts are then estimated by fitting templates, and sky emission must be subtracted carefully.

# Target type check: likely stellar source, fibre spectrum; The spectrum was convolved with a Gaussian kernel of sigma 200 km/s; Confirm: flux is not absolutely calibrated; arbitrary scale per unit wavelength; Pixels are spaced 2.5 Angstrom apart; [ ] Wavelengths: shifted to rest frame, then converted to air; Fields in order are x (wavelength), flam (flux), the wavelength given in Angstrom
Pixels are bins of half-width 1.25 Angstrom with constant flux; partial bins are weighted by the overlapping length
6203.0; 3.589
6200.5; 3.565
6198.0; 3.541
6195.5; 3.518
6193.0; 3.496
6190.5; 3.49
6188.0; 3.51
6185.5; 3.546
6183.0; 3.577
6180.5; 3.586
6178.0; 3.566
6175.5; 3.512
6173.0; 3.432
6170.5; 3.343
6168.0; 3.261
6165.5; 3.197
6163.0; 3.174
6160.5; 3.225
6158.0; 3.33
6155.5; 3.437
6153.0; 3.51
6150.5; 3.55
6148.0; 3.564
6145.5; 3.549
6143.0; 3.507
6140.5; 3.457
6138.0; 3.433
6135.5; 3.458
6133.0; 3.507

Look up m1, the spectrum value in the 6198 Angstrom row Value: 3.541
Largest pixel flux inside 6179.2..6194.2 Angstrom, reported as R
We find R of 3.586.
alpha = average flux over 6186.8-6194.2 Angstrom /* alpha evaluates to 3.5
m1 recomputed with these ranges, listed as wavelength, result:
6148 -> 3.564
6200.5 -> 3.565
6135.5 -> 3.458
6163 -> 3.174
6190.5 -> 3.49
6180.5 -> 3.586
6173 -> 3.432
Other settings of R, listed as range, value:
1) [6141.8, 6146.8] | 3.549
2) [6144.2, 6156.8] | 3.564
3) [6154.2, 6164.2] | 3.437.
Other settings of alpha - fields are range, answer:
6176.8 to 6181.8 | 3.58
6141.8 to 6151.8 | 3.54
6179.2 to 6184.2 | 3.58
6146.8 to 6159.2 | 3.48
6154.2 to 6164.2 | 3.29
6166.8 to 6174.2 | 3.35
